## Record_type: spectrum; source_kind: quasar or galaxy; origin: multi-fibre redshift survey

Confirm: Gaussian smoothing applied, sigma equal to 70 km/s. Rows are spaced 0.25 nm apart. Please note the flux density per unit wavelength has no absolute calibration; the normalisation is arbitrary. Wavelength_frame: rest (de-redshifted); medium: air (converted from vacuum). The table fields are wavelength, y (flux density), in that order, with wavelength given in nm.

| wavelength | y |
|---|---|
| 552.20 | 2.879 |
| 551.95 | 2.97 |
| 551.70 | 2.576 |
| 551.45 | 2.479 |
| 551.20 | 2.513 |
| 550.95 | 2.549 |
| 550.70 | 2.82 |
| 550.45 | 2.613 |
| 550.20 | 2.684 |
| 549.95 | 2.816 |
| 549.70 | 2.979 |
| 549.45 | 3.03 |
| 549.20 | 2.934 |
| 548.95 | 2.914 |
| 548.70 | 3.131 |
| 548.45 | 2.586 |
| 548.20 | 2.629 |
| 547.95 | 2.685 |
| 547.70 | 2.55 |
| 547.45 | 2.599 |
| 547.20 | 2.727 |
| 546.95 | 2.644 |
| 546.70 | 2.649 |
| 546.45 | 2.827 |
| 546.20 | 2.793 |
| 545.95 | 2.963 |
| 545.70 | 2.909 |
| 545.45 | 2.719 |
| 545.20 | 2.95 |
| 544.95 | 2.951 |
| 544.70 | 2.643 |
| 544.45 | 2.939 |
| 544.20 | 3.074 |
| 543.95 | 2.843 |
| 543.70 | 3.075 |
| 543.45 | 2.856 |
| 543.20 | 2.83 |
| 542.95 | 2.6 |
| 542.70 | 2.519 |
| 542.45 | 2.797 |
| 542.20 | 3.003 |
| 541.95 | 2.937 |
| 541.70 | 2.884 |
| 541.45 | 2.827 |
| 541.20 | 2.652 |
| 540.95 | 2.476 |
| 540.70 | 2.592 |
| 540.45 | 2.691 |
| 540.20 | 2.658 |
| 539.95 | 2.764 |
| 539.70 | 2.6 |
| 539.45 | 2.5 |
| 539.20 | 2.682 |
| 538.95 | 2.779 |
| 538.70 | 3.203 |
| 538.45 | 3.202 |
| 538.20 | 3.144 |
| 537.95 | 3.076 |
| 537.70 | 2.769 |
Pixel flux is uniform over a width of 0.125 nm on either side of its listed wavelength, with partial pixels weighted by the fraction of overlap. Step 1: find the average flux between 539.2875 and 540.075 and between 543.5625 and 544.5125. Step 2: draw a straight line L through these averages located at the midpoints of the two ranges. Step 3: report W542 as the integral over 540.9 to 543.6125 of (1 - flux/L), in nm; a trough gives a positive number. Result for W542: 0.06 nm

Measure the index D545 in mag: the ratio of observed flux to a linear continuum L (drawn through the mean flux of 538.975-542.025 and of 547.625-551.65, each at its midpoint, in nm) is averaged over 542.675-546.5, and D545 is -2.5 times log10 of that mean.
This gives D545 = -0.05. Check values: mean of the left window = 2.69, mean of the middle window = 2.85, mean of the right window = 2.74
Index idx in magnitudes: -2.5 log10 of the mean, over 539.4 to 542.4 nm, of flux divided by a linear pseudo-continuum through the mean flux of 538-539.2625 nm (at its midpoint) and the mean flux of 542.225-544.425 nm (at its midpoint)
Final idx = 0.08 mag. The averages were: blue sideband 3.02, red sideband 2.84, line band 2.72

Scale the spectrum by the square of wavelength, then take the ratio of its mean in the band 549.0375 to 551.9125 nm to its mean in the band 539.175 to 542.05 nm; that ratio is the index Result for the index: 1.1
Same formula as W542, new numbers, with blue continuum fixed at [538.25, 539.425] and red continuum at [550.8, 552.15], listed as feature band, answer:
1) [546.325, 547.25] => 0.01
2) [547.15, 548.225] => 0.04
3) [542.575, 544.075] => 0.02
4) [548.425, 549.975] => -0.14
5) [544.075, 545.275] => -0.05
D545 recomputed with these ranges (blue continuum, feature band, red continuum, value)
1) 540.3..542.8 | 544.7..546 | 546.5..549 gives -0.06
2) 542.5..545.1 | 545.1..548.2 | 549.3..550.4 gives 0.04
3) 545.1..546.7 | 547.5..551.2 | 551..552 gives -0.03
